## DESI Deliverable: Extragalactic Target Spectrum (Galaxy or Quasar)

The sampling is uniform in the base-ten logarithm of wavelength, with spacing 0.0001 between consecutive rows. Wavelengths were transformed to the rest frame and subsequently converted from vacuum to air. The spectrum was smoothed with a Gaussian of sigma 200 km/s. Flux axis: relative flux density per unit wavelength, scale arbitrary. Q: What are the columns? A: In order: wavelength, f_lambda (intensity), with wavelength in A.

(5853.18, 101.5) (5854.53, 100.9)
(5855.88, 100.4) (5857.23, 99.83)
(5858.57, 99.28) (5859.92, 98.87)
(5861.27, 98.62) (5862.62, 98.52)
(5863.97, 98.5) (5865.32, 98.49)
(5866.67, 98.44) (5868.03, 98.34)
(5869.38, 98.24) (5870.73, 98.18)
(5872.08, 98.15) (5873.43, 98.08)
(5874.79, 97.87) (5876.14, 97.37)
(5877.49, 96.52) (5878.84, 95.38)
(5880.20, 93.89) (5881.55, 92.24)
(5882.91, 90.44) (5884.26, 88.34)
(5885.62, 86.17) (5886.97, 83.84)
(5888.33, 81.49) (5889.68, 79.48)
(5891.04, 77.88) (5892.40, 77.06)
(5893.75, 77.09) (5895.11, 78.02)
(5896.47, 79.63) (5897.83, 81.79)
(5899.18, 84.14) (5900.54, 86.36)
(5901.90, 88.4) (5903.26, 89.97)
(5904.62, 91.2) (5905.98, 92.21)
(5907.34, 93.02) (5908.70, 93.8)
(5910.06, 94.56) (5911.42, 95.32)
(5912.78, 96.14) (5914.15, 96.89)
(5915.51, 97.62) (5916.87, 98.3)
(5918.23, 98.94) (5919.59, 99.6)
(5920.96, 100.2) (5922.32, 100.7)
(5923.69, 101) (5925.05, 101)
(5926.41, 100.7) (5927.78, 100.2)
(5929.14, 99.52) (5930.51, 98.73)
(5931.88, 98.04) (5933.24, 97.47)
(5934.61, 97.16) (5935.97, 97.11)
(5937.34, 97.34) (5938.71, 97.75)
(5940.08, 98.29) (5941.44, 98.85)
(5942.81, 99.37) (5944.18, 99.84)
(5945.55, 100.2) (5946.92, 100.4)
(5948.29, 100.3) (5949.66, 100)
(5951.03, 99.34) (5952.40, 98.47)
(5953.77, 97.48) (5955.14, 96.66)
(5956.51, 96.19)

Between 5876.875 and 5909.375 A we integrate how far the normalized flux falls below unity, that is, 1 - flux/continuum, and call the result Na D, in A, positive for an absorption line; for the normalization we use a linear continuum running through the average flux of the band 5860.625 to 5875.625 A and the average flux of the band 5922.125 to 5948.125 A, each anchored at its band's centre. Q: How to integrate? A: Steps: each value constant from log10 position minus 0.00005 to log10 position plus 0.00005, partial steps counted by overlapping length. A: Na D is 3.96 A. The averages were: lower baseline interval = 98.3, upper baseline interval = 99.1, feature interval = 86.6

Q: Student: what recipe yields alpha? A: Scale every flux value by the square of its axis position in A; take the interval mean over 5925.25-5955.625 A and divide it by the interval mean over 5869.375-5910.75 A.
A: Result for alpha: 1.1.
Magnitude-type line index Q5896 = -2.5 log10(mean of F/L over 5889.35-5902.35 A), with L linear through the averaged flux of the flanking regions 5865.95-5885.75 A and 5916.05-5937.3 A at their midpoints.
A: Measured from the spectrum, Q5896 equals 0.20 mag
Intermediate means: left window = 95.4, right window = 99.2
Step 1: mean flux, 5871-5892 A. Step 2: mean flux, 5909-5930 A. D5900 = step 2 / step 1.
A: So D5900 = 1.1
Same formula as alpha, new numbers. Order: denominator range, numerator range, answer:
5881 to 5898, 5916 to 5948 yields 1.22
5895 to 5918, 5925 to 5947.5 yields 1.10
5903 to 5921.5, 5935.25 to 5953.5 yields 1.05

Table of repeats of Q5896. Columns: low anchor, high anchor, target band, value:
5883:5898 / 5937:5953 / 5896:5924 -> -0.066 mag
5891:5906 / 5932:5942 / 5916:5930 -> -0.083 mag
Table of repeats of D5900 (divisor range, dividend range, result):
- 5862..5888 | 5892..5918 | 0.94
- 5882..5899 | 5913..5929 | 1.21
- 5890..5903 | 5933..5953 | 1.21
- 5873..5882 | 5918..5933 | 1.04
